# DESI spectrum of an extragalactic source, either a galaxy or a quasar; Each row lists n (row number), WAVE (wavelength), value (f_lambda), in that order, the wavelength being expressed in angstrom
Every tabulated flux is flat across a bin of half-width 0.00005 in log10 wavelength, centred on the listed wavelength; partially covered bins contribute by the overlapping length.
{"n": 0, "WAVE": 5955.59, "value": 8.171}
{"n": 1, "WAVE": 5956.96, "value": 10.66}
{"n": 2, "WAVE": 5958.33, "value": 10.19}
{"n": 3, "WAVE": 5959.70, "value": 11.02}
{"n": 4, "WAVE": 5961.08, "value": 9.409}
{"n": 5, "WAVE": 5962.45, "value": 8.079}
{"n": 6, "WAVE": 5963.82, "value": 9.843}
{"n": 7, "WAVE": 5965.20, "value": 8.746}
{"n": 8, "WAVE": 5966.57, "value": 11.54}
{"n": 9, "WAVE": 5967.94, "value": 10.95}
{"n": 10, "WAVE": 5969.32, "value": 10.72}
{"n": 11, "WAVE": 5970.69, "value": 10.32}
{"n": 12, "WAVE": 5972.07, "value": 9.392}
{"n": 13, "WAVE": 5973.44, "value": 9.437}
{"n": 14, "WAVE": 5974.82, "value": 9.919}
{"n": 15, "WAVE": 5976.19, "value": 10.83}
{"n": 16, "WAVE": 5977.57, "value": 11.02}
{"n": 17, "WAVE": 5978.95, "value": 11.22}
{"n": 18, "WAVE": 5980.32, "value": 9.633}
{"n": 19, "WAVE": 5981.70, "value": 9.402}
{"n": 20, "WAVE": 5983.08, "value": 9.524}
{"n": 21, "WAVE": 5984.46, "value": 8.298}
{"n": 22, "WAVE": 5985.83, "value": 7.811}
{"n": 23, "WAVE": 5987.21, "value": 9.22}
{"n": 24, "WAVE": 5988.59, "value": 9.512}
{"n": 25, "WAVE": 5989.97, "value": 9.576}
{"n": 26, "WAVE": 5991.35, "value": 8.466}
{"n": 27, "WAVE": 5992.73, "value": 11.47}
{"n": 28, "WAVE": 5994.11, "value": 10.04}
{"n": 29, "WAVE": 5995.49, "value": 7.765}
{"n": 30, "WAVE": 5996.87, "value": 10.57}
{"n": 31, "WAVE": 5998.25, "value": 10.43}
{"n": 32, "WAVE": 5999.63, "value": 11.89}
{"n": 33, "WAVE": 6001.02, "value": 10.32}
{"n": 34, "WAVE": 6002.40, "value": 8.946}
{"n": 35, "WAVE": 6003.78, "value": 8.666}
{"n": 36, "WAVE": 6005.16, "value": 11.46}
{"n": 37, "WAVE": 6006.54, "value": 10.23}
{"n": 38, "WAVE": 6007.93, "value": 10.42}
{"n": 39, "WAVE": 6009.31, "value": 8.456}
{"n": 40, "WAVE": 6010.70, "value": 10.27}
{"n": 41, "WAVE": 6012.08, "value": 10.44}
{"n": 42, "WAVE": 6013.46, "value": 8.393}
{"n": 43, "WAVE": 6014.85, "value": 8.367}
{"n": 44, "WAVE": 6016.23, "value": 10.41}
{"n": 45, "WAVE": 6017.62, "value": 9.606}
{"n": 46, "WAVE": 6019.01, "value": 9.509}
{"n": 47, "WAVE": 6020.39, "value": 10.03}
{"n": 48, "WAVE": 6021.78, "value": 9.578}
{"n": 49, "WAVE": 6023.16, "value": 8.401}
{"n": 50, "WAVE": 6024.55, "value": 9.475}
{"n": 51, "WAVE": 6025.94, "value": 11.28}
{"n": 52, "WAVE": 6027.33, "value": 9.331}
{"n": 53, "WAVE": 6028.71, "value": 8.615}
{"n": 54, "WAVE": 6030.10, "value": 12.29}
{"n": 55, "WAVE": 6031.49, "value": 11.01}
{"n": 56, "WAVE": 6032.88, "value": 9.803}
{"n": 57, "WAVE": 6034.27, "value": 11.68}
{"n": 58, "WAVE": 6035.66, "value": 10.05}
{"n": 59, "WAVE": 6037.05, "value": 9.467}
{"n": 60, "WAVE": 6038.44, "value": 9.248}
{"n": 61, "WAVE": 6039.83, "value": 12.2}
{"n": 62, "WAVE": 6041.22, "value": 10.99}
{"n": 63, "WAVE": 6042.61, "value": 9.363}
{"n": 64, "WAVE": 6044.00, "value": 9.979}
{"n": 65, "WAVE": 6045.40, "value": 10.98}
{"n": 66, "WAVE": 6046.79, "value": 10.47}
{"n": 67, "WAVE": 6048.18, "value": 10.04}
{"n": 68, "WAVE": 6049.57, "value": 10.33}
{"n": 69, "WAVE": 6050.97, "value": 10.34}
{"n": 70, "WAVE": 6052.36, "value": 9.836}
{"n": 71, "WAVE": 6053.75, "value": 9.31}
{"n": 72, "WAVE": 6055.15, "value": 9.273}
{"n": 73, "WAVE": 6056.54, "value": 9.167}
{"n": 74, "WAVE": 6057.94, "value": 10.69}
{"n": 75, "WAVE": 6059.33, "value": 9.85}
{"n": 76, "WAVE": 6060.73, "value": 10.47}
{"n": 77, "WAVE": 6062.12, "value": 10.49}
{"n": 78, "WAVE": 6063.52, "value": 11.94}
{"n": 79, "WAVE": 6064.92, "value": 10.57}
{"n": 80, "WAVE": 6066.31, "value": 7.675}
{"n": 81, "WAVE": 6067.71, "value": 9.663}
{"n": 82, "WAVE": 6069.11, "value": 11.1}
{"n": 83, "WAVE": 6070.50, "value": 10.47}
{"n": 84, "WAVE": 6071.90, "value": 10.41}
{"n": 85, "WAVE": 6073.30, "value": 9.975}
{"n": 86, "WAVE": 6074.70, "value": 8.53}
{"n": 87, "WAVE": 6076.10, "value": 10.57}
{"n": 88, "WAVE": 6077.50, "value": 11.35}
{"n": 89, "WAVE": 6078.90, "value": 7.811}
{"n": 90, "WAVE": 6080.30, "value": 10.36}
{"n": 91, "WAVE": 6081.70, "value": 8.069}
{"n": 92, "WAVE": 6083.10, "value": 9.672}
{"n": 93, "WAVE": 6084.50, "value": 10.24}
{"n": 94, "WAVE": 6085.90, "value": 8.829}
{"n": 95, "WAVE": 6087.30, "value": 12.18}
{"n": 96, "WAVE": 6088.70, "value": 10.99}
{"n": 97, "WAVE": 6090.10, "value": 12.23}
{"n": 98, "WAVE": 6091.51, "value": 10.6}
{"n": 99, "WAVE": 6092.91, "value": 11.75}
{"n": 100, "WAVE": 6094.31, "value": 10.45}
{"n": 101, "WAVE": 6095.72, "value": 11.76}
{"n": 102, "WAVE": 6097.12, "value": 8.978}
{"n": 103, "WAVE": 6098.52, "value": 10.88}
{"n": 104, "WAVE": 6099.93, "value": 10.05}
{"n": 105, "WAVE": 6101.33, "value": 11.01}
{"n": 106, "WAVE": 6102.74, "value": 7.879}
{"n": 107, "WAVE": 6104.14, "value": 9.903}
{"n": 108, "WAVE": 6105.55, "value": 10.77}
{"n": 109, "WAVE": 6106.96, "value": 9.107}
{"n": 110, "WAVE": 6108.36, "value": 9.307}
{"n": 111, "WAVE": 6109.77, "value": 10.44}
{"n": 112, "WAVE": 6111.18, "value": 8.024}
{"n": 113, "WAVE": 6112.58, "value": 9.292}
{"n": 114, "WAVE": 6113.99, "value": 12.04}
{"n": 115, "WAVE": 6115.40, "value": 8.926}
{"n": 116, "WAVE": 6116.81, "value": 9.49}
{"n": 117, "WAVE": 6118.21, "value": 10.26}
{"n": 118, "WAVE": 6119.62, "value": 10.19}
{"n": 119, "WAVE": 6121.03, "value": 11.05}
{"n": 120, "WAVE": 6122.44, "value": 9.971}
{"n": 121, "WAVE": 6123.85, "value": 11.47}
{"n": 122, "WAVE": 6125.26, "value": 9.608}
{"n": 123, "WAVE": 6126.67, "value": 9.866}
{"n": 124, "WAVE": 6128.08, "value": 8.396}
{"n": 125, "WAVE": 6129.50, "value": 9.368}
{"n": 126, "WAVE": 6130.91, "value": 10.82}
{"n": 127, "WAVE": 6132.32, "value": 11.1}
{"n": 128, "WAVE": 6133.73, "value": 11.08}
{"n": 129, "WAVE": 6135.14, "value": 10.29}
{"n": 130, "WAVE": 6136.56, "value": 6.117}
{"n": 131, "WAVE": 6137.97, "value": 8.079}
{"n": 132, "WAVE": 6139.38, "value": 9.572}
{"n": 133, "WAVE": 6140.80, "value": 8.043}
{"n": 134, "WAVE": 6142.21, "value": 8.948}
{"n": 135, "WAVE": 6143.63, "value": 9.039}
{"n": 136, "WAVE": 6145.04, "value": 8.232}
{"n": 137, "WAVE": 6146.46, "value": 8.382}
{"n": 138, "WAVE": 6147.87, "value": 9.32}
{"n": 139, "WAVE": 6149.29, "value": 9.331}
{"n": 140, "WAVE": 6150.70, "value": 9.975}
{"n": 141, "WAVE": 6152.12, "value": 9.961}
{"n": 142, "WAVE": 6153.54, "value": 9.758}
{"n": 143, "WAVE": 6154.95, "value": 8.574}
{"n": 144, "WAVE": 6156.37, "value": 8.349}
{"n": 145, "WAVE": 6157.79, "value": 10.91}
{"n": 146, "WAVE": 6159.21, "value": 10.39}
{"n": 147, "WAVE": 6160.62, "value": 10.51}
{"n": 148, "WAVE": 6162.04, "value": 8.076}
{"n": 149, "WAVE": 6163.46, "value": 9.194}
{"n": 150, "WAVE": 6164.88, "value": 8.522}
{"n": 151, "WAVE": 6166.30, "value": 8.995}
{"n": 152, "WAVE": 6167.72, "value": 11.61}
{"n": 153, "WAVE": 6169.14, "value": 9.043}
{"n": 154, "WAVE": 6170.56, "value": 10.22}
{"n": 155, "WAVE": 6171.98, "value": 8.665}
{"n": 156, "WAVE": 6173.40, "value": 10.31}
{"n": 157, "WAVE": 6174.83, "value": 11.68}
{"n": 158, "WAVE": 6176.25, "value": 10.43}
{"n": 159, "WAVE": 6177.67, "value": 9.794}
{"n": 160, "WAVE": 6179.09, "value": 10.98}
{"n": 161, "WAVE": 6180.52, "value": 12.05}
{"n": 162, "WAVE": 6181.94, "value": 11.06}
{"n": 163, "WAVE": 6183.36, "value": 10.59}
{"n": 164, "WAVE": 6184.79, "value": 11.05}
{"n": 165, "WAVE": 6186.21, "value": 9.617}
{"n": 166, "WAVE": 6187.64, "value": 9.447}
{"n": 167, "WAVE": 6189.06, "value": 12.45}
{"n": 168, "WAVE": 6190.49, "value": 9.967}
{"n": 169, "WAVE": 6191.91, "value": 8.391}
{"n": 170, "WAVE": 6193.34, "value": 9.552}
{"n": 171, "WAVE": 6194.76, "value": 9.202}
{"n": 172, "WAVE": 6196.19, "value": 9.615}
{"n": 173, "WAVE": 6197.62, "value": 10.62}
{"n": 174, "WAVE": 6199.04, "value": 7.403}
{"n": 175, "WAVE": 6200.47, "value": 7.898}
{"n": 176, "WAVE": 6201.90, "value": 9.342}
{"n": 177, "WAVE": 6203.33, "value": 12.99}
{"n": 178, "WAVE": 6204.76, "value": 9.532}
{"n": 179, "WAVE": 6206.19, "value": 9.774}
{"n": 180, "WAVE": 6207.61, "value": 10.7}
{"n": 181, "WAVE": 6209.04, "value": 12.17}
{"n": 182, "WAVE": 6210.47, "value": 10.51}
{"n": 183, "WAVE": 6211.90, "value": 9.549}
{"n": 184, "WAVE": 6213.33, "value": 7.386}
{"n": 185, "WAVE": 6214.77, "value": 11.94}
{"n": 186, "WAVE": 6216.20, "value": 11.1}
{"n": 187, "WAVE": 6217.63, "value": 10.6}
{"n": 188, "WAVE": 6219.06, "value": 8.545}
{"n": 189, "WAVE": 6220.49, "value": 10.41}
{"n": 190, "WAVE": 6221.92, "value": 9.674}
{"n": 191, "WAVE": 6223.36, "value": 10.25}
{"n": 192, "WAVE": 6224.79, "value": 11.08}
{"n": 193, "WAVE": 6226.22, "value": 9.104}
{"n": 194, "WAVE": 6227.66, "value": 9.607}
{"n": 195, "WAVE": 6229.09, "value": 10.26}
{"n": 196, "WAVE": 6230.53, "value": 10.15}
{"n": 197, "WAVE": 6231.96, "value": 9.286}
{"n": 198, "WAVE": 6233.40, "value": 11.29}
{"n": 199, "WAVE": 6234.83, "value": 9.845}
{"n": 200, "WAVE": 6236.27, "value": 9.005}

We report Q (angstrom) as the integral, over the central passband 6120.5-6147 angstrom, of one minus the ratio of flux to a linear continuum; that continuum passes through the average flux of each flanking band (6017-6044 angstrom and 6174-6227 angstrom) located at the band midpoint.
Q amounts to 1.8 angstrom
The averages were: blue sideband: 10.1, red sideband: 10.2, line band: 9.44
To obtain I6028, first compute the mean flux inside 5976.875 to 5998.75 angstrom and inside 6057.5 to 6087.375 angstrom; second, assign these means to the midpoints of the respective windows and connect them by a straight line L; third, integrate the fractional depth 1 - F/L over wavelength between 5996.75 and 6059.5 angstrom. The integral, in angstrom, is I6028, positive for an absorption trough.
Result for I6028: -1.5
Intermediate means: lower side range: 9.61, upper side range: 9.99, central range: 10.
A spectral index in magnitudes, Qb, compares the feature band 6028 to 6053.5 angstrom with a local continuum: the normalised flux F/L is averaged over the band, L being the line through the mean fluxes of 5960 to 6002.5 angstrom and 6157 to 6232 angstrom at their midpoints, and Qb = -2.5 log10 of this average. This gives -0.05 mag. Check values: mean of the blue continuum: 9.84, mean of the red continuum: 10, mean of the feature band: 10.4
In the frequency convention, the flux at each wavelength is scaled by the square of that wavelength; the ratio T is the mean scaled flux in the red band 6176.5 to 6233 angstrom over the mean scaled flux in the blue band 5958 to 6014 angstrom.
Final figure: 1.10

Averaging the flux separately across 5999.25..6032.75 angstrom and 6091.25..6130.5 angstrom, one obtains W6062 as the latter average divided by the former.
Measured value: 1.02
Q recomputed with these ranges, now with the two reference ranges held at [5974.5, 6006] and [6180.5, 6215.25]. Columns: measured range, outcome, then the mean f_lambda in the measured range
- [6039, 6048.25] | -0.7 angstrom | 10.6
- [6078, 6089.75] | 0.1 angstrom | 9.88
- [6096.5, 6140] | 0.8 angstrom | 9.79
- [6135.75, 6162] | 2.5 angstrom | 9.06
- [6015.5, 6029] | 0.3 angstrom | 9.65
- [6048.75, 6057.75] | 0.1 angstrom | 9.77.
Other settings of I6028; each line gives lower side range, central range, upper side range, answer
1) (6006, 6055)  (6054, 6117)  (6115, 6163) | -2.1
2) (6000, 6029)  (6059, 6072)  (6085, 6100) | 0.2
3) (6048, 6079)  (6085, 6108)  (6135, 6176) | -1.6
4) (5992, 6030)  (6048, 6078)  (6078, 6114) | -0.3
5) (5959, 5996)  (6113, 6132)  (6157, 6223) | -0.3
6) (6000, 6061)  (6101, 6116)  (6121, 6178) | 0.1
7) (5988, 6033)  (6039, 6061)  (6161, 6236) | -0.7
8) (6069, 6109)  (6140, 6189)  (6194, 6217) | 1.3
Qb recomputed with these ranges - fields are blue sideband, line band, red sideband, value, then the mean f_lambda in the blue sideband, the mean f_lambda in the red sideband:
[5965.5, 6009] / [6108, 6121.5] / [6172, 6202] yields 0.01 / 9.94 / 10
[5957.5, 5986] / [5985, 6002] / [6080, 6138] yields 0.02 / 9.91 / 10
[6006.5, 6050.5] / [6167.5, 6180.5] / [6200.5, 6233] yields -0.02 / 10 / 10.1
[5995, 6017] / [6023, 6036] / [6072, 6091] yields -0.04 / 9.83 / 10.1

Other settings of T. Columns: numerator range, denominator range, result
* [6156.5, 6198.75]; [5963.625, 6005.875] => 1.08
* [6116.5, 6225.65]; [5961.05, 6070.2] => 1.04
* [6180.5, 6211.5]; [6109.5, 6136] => 1.03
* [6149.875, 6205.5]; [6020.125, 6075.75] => 1.02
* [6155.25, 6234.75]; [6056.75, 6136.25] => 1.02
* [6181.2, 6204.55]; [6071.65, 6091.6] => 1.02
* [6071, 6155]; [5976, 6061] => 1.02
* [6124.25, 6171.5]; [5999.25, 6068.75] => 0.97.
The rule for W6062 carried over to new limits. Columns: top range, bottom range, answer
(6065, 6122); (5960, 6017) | 1.03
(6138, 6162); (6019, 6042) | 0.91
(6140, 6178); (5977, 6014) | 0.97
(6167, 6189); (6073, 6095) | 1.03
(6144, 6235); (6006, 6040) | 1.00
